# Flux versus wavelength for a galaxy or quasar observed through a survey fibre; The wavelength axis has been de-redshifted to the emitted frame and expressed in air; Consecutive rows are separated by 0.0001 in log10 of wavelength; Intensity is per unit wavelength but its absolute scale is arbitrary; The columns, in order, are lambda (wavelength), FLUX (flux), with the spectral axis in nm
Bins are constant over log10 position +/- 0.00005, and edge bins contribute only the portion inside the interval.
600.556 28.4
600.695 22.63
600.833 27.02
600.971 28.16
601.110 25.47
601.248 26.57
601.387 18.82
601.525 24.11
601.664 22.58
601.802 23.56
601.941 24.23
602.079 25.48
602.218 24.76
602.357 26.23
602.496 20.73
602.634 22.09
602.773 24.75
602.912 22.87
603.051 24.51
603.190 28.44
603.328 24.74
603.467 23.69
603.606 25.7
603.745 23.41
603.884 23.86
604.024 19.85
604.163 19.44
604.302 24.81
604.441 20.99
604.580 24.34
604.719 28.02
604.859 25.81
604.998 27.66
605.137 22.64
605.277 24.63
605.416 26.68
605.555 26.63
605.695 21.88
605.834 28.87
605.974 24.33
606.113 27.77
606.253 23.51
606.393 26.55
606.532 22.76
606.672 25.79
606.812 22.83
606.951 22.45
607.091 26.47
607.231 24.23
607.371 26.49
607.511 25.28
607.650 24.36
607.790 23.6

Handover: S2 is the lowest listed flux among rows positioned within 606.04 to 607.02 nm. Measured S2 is 22.45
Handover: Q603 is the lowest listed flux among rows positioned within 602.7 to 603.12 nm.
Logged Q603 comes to 22.87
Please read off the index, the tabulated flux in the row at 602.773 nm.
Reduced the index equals 24.75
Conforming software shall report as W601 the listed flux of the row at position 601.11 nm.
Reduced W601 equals 25.47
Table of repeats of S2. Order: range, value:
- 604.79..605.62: 22.64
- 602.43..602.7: 20.73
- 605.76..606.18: 24.33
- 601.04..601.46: 18.82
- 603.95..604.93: 19.44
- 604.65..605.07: 25.81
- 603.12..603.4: 24.74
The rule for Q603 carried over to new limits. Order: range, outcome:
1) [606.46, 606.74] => 22.76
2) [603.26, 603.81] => 23.41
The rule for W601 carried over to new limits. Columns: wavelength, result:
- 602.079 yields 25.48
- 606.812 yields 22.83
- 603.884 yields 23.86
